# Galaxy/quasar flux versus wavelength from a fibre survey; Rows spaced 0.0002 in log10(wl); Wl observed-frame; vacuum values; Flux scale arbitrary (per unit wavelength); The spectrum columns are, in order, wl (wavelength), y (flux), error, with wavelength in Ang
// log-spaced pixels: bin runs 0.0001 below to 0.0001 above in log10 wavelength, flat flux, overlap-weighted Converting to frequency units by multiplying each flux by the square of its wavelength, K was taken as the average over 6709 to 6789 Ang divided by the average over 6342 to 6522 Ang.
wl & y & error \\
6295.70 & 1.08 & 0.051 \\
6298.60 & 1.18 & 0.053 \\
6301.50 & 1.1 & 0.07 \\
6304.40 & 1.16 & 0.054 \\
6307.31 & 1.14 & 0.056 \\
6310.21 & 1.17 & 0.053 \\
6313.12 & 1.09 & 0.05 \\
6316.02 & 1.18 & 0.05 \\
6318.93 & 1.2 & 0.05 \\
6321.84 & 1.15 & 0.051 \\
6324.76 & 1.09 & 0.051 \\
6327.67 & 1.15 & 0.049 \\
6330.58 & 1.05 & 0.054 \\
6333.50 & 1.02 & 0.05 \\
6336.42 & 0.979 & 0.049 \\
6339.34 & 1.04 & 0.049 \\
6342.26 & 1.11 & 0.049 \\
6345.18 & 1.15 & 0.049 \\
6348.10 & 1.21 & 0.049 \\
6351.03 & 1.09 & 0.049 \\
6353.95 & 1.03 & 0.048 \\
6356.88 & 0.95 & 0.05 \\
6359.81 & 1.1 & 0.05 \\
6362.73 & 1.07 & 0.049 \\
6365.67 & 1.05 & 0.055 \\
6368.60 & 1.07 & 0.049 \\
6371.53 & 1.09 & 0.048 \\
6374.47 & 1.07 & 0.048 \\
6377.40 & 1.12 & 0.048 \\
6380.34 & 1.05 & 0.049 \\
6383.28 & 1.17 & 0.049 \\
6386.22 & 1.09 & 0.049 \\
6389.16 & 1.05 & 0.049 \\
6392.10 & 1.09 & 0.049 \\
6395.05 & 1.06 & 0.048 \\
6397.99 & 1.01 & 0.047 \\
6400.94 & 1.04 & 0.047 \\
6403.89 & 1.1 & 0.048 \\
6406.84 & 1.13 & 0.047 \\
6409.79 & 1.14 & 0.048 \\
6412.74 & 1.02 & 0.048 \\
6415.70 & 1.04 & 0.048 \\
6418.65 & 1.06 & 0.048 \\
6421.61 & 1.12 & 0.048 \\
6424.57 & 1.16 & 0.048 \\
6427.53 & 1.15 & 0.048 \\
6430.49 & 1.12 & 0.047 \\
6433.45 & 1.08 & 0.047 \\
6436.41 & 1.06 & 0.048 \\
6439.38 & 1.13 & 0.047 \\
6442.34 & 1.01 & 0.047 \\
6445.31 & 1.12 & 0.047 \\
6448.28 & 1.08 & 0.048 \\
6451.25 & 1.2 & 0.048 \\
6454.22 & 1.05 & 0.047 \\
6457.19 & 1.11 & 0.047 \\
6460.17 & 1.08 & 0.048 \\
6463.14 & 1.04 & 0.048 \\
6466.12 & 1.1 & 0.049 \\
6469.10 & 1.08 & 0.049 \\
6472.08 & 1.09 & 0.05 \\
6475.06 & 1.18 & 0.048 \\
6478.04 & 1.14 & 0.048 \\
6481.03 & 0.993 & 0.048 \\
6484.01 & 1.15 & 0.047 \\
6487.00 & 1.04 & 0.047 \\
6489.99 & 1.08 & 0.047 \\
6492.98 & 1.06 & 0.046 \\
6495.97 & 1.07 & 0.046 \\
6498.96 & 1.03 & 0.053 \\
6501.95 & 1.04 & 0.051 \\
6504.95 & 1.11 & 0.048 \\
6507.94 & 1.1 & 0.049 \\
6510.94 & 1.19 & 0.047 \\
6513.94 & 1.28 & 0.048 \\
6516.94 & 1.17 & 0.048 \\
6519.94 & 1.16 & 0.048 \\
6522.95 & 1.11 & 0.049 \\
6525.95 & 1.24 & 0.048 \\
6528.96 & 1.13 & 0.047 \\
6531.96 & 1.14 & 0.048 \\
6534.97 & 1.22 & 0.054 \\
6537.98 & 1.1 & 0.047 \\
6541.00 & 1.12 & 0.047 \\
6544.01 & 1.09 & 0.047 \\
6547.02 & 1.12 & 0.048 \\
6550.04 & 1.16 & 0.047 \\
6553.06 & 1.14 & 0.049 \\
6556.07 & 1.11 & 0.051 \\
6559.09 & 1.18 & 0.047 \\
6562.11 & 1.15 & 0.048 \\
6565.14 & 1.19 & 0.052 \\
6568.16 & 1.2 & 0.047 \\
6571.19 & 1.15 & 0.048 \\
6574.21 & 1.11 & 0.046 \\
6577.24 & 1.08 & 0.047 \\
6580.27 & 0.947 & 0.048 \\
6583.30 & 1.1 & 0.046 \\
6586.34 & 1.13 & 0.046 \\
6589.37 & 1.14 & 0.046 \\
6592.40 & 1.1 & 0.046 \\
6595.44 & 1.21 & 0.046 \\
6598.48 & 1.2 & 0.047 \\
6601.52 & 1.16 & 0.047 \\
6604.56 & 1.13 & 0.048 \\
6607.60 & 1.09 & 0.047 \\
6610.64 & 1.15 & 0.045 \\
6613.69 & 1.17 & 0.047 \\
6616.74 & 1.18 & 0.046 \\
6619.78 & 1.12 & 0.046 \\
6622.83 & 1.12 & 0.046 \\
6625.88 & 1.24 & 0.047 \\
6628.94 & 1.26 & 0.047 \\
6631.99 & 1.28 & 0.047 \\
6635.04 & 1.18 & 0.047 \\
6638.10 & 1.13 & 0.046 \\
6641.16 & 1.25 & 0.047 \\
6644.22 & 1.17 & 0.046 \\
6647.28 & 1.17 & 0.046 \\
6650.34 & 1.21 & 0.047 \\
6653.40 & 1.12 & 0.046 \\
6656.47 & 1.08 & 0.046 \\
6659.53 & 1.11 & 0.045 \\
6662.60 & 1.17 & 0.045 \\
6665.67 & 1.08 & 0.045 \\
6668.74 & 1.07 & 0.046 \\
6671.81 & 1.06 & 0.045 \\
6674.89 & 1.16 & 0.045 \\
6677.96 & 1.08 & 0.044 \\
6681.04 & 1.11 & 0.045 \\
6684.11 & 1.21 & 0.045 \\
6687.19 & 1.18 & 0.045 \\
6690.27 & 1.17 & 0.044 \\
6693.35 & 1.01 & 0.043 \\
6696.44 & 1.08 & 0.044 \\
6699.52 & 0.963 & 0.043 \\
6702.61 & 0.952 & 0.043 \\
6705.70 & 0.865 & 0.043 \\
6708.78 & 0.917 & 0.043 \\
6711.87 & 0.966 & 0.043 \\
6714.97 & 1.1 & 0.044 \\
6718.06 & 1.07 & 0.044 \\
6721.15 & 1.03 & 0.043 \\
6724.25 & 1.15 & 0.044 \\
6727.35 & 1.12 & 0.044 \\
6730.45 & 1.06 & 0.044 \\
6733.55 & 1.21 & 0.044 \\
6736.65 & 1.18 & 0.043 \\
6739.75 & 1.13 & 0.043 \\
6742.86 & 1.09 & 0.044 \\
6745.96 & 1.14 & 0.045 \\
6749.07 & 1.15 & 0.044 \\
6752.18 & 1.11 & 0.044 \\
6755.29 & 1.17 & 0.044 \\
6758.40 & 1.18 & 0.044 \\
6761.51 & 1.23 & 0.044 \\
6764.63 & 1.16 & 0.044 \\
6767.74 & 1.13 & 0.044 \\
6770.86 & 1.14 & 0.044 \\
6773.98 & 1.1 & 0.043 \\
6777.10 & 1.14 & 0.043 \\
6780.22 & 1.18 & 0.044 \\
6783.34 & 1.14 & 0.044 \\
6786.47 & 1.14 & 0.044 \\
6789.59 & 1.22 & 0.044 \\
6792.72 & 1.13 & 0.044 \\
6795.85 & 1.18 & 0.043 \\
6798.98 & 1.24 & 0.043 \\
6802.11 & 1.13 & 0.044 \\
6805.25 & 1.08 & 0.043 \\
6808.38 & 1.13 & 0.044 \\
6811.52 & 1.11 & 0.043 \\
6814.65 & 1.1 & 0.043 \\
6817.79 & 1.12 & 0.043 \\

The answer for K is 1.1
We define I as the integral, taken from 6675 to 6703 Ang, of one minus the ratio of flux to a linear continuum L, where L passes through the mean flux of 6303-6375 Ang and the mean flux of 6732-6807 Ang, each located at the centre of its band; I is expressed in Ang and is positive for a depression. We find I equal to 1.2 Ang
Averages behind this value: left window 1.1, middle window 1.09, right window 1.15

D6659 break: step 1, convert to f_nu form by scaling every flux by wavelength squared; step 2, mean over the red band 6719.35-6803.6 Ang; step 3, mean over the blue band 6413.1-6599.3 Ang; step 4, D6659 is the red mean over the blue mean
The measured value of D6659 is 1.11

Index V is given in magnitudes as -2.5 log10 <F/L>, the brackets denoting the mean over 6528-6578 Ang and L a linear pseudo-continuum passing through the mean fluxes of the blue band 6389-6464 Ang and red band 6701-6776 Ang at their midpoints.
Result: -0.048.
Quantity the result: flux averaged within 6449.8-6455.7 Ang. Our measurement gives 1.12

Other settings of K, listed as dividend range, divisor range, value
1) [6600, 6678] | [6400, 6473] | 1.12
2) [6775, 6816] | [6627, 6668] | 1.03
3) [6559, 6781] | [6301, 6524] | 1.11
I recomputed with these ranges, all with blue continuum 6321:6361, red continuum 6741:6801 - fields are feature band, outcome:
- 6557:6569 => -0.6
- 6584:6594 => 0.0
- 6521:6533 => -0.5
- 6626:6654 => -1.7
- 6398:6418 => 0.3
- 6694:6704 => 1.2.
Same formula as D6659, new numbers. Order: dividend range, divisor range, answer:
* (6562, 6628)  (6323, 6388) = 1.14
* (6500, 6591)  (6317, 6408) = 1.11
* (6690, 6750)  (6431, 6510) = 1.06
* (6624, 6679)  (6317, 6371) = 1.17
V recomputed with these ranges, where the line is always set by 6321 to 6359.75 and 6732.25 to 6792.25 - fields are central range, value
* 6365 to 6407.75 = 0.01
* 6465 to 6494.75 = 0.01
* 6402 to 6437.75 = -0.01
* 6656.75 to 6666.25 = 0.02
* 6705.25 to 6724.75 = 0.13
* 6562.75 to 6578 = -0.03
